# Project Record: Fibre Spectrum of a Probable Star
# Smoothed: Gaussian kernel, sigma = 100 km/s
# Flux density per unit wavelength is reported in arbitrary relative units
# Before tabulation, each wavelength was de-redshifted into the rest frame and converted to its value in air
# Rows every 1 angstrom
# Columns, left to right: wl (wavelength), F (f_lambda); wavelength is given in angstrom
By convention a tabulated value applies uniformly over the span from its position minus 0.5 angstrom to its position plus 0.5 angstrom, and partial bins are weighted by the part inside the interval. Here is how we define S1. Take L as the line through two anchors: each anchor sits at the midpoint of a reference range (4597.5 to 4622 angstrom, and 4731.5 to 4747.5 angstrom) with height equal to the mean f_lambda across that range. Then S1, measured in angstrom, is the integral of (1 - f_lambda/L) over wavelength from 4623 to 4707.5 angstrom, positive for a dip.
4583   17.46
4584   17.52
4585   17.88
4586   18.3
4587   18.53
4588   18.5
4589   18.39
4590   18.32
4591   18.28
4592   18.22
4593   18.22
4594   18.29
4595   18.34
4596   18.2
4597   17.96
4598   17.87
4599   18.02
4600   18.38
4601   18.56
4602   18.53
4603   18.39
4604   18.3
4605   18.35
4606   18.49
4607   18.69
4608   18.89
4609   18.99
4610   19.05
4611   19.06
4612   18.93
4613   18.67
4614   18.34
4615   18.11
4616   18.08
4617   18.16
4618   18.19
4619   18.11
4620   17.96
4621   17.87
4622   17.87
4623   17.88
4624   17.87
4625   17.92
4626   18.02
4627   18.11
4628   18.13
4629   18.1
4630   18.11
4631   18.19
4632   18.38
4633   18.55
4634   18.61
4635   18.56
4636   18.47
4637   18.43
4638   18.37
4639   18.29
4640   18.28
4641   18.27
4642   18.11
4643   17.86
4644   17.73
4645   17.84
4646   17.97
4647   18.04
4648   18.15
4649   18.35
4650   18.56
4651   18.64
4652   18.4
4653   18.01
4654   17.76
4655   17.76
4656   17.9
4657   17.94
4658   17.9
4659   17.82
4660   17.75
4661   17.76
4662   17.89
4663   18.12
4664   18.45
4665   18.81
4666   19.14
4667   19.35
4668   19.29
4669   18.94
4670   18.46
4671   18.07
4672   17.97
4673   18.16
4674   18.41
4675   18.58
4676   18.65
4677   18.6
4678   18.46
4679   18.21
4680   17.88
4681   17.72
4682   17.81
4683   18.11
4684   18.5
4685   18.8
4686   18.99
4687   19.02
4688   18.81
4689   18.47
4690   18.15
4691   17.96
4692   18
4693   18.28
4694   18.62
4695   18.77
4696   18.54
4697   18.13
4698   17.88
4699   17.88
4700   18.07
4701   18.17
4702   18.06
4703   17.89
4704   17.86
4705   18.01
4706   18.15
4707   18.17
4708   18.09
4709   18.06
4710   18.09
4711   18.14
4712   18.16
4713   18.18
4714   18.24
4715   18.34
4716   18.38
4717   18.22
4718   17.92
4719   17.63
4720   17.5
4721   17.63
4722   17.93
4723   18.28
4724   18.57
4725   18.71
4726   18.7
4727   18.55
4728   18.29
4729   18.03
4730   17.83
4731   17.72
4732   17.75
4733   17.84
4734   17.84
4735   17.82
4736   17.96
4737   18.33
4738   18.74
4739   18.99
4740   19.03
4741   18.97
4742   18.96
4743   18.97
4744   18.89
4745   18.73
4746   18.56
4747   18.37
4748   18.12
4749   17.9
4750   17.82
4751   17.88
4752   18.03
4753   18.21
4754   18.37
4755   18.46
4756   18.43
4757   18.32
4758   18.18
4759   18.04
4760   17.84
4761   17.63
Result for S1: 0.9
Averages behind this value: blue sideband 18.4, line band 18.2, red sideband 18.5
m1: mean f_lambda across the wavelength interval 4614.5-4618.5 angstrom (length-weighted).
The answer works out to 18.1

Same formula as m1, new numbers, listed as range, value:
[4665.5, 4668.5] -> 19.3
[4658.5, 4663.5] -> 17.9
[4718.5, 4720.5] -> 17.6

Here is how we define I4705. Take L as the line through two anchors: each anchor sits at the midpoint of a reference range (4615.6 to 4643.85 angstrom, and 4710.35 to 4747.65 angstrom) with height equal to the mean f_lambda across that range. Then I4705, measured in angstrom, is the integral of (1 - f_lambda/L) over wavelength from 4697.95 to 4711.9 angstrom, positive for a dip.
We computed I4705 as 0.2 angstrom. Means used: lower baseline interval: 18.2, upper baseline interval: 18.3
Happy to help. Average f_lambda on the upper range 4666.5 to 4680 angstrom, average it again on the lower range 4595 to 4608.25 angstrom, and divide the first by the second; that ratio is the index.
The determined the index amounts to 1.01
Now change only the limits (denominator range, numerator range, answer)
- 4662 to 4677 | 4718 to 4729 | 0.98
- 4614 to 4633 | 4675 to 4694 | 1.02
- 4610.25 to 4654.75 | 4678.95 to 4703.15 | 1.00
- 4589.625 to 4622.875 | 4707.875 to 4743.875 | 0.99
